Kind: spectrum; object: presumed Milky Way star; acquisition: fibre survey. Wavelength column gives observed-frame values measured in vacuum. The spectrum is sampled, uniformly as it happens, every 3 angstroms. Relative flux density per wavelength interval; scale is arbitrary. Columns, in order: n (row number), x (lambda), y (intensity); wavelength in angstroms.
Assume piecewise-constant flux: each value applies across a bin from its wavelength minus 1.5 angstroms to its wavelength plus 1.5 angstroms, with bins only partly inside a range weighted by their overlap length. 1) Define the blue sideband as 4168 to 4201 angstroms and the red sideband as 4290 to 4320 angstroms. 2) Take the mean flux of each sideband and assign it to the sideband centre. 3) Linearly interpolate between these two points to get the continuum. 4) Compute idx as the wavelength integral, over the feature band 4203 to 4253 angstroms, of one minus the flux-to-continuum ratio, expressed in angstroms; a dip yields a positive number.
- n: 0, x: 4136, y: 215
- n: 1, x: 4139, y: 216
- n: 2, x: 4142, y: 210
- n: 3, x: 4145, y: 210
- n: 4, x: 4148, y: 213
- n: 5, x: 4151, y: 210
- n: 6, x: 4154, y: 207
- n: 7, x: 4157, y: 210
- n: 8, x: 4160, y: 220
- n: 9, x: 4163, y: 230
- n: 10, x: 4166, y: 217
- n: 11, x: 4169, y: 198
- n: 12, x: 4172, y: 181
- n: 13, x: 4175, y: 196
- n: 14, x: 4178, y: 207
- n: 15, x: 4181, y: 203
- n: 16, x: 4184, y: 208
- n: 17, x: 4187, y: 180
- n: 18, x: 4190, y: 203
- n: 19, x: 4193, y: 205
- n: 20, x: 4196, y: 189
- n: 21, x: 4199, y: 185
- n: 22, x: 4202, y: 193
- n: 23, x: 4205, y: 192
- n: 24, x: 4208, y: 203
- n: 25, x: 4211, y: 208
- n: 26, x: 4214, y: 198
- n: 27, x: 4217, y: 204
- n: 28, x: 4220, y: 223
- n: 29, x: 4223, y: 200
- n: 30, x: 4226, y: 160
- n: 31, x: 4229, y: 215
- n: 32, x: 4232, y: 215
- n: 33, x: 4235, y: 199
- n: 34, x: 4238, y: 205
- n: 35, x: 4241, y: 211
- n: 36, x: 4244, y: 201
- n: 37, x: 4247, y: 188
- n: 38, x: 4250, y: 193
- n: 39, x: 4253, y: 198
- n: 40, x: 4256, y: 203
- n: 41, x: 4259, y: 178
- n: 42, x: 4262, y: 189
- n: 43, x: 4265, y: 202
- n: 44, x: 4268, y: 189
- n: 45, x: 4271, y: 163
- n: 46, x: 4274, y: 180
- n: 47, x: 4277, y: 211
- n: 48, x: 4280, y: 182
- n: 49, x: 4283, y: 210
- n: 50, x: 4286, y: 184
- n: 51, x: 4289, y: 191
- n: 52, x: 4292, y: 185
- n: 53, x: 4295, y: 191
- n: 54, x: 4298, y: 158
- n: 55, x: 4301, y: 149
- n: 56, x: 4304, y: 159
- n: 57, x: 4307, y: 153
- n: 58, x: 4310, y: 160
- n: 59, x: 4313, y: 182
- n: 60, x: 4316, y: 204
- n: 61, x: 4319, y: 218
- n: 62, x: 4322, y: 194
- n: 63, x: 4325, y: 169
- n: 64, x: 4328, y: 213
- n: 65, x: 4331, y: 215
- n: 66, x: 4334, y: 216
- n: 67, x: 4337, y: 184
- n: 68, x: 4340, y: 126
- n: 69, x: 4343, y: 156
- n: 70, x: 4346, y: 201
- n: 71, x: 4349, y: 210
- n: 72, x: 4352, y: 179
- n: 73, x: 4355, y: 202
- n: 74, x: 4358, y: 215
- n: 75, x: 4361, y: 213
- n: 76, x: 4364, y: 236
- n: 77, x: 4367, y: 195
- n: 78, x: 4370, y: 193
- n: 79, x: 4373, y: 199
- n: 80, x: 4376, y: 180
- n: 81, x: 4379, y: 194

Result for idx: -3.3 angstroms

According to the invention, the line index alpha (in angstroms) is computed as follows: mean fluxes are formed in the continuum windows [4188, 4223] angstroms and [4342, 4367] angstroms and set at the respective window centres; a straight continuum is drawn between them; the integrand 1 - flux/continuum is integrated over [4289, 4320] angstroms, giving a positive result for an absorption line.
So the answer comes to 3.9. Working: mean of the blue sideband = 200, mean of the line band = 176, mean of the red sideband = 202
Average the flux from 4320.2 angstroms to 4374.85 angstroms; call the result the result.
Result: 195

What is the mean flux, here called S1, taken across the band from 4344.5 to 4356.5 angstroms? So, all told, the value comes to 198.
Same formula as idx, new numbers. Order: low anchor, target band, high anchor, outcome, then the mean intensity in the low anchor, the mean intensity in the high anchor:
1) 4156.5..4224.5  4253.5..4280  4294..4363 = 0.5 angstroms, 202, 186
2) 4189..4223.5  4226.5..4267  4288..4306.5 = -2.5 angstroms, 200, 171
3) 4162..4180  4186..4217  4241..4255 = 0.8 angstroms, 204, 197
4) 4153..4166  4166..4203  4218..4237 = 2.6 angstroms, 217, 202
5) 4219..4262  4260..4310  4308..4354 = 3.4 angstroms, 199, 188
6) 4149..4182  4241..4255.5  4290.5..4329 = -0.5 angstroms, 207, 179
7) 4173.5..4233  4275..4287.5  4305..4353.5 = -0.3 angstroms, 199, 186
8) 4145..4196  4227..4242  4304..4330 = -0.8 angstroms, 205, 186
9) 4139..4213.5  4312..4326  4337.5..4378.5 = 0.0 angstroms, 203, 193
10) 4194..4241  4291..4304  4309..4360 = 1.7 angstroms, 200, 191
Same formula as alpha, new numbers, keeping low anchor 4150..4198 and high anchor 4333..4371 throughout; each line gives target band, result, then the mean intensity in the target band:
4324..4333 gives -0.3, 202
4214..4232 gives 0.0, 201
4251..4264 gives 0.4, 192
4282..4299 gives 0.9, 187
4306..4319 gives 1.0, 181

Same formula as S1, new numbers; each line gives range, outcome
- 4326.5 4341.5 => 191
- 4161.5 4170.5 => 215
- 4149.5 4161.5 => 212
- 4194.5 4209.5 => 192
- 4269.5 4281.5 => 184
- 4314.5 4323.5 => 205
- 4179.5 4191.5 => 198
